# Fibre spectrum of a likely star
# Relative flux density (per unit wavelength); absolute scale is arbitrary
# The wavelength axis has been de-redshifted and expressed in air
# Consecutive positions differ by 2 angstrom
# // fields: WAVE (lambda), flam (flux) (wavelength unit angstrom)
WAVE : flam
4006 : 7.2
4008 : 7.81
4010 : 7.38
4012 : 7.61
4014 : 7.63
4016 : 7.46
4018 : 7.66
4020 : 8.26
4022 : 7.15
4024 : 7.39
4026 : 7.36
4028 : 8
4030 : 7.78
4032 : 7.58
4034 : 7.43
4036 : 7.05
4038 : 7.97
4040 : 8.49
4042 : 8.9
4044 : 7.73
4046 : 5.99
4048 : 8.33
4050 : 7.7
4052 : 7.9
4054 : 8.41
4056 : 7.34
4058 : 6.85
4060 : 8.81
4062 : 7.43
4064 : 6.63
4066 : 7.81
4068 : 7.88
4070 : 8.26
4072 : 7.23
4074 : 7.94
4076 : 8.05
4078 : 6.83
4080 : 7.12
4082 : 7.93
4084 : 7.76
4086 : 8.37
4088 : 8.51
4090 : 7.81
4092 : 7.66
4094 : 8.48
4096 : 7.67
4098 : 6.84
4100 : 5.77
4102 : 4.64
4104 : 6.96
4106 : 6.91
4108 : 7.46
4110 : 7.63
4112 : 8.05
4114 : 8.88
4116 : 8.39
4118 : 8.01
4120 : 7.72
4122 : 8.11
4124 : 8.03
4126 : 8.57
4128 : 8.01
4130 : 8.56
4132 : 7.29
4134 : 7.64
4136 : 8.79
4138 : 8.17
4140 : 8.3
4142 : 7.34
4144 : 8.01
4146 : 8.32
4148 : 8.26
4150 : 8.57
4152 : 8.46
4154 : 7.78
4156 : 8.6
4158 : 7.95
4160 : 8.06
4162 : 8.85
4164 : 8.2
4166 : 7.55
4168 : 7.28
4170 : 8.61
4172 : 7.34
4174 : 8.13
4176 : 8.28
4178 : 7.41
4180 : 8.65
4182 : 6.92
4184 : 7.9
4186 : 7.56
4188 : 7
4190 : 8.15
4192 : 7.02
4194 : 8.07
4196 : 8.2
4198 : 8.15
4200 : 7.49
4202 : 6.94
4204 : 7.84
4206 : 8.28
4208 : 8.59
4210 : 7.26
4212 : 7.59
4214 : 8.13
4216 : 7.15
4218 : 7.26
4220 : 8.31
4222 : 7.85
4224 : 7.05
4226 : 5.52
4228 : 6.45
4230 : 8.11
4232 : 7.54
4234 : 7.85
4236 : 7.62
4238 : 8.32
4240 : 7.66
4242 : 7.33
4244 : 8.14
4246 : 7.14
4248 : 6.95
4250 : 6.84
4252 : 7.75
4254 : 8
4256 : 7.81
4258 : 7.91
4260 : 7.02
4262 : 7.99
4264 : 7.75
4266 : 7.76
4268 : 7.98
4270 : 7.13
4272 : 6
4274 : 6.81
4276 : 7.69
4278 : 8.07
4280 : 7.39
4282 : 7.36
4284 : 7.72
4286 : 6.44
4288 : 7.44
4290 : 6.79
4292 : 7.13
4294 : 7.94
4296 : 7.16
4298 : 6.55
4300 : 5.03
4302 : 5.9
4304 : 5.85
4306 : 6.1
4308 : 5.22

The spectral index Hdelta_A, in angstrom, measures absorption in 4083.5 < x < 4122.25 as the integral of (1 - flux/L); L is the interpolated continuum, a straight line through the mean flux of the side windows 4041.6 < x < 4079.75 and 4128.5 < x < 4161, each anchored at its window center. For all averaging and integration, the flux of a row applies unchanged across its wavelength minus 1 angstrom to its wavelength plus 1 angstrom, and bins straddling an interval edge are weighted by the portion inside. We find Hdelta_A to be 1.6 angstrom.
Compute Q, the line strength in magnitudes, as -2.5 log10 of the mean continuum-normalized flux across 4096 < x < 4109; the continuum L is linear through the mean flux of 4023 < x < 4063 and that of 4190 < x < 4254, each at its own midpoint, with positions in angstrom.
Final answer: 0.18 mag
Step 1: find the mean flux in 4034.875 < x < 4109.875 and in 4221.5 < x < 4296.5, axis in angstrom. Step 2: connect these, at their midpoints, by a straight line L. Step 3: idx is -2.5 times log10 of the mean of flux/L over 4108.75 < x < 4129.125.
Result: -0.086 mag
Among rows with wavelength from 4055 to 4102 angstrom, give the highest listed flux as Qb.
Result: 8.81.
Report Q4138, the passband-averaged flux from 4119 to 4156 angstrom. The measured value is 8.12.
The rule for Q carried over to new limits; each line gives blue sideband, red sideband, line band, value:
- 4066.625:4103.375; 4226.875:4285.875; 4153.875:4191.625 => -0.06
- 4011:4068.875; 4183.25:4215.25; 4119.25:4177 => -0.05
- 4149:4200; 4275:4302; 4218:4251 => 0.01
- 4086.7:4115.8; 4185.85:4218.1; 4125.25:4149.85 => -0.08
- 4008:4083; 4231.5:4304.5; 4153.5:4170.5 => -0.09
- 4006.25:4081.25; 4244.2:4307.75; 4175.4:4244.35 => -0.05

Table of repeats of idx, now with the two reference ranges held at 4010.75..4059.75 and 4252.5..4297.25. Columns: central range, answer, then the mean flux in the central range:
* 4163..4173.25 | -0.04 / 7.8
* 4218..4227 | 0.04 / 7.19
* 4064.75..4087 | -0.01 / 7.73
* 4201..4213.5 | -0.04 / 7.77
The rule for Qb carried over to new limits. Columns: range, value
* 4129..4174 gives 8.85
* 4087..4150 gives 8.88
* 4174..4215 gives 8.65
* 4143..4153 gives 8.57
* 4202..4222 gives 8.59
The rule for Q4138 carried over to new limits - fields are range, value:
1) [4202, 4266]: 7.57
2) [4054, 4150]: 7.74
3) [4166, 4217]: 7.75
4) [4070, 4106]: 7.4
